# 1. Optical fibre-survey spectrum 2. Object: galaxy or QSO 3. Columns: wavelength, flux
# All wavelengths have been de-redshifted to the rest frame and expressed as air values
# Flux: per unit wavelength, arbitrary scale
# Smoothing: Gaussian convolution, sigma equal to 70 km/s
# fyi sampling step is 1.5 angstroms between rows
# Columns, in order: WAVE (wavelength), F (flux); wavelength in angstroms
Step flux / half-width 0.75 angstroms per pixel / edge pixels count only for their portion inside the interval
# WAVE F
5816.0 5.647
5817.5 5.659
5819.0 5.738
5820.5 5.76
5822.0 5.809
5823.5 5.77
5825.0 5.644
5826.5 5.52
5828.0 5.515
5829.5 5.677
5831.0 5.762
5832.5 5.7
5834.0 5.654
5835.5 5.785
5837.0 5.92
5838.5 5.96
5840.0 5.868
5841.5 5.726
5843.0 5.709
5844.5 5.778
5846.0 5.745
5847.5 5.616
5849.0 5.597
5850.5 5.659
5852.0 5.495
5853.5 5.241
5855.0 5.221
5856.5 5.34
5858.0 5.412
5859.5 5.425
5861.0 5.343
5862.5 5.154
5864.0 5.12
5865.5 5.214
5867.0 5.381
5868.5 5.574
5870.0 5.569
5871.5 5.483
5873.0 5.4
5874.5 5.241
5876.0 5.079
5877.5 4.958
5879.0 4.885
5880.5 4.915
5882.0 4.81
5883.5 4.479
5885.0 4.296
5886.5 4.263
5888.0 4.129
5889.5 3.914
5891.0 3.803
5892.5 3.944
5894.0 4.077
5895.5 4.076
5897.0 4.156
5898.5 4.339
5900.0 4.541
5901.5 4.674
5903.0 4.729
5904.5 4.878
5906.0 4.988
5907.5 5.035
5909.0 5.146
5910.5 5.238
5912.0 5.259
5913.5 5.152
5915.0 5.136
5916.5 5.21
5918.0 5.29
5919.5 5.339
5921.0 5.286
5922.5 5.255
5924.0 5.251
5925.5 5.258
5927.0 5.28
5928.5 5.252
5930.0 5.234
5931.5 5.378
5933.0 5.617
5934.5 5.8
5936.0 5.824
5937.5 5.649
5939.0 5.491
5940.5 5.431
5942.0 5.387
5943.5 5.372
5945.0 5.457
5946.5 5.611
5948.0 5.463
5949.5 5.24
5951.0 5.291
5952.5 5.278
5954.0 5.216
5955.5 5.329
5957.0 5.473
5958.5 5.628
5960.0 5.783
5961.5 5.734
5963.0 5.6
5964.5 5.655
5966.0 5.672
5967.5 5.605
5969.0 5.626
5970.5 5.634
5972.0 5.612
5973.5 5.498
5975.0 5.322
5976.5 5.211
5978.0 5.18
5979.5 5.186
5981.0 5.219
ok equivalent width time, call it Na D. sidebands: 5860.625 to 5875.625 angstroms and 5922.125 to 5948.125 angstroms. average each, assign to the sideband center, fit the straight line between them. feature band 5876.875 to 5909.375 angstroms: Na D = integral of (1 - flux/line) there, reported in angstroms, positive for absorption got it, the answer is 5.4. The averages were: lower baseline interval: 5.34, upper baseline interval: 5.45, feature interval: 4.49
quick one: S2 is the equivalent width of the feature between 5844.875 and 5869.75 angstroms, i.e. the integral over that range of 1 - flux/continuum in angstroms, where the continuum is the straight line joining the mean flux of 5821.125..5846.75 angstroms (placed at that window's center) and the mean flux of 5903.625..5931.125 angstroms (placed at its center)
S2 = 0.8 angstroms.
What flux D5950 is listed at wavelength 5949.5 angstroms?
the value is 5.24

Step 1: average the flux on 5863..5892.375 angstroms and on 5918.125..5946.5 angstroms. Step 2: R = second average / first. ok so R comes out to 1.12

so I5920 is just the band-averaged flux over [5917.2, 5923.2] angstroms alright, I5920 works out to 5.29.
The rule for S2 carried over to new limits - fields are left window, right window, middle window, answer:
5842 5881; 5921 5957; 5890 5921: 3.7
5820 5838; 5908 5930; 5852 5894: 4.2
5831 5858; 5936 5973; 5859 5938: 8.3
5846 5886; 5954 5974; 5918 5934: 0.4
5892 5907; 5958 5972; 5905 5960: -3.3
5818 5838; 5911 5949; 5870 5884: 1.2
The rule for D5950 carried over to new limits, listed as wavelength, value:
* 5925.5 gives 5.258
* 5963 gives 5.6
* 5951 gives 5.291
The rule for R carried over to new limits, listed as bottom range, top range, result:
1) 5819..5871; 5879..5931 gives 0.86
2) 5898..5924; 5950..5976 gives 1.09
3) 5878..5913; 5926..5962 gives 1.20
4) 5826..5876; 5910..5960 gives 0.97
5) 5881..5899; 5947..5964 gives 1.30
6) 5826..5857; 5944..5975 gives 0.98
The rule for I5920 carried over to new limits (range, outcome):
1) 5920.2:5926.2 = 5.26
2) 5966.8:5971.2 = 5.62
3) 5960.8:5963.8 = 5.67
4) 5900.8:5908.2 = 4.86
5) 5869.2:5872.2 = 5.53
